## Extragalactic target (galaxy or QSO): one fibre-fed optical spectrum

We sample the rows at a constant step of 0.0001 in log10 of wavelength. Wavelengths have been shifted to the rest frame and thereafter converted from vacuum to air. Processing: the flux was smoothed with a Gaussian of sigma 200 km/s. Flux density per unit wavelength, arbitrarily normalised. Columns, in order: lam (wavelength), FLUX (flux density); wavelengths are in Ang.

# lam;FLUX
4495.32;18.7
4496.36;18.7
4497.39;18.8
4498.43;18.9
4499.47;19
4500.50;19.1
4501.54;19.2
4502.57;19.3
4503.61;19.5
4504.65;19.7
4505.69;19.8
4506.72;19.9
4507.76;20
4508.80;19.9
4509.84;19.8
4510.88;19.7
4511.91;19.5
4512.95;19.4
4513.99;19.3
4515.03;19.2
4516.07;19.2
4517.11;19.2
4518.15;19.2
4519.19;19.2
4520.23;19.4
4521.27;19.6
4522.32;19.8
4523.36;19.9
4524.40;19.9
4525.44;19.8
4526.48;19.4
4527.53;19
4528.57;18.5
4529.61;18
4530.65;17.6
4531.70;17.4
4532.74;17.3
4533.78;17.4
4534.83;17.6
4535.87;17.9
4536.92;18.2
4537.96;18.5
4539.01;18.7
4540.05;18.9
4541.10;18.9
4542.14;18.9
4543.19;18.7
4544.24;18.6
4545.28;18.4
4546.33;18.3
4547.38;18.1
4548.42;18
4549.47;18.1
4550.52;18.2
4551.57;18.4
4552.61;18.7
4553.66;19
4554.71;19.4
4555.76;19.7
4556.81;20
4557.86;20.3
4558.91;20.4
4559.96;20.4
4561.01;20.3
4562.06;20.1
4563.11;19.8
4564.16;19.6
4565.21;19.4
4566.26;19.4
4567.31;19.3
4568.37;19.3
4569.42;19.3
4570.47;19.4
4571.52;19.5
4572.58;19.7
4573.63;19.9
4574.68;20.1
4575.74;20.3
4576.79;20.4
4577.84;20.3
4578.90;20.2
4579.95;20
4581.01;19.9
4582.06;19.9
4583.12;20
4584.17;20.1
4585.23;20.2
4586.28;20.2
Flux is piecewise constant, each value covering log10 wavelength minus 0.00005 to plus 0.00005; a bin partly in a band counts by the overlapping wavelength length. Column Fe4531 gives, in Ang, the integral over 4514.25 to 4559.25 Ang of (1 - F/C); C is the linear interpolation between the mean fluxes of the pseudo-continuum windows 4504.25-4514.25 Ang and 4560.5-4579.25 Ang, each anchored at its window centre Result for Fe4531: 2.1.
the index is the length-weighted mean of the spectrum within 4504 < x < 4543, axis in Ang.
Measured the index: 19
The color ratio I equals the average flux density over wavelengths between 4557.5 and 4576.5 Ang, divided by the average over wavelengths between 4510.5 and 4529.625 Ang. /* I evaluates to 1.02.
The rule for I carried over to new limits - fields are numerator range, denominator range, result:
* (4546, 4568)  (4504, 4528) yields 0.99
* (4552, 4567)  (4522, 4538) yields 1.07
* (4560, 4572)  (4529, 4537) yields 1.11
